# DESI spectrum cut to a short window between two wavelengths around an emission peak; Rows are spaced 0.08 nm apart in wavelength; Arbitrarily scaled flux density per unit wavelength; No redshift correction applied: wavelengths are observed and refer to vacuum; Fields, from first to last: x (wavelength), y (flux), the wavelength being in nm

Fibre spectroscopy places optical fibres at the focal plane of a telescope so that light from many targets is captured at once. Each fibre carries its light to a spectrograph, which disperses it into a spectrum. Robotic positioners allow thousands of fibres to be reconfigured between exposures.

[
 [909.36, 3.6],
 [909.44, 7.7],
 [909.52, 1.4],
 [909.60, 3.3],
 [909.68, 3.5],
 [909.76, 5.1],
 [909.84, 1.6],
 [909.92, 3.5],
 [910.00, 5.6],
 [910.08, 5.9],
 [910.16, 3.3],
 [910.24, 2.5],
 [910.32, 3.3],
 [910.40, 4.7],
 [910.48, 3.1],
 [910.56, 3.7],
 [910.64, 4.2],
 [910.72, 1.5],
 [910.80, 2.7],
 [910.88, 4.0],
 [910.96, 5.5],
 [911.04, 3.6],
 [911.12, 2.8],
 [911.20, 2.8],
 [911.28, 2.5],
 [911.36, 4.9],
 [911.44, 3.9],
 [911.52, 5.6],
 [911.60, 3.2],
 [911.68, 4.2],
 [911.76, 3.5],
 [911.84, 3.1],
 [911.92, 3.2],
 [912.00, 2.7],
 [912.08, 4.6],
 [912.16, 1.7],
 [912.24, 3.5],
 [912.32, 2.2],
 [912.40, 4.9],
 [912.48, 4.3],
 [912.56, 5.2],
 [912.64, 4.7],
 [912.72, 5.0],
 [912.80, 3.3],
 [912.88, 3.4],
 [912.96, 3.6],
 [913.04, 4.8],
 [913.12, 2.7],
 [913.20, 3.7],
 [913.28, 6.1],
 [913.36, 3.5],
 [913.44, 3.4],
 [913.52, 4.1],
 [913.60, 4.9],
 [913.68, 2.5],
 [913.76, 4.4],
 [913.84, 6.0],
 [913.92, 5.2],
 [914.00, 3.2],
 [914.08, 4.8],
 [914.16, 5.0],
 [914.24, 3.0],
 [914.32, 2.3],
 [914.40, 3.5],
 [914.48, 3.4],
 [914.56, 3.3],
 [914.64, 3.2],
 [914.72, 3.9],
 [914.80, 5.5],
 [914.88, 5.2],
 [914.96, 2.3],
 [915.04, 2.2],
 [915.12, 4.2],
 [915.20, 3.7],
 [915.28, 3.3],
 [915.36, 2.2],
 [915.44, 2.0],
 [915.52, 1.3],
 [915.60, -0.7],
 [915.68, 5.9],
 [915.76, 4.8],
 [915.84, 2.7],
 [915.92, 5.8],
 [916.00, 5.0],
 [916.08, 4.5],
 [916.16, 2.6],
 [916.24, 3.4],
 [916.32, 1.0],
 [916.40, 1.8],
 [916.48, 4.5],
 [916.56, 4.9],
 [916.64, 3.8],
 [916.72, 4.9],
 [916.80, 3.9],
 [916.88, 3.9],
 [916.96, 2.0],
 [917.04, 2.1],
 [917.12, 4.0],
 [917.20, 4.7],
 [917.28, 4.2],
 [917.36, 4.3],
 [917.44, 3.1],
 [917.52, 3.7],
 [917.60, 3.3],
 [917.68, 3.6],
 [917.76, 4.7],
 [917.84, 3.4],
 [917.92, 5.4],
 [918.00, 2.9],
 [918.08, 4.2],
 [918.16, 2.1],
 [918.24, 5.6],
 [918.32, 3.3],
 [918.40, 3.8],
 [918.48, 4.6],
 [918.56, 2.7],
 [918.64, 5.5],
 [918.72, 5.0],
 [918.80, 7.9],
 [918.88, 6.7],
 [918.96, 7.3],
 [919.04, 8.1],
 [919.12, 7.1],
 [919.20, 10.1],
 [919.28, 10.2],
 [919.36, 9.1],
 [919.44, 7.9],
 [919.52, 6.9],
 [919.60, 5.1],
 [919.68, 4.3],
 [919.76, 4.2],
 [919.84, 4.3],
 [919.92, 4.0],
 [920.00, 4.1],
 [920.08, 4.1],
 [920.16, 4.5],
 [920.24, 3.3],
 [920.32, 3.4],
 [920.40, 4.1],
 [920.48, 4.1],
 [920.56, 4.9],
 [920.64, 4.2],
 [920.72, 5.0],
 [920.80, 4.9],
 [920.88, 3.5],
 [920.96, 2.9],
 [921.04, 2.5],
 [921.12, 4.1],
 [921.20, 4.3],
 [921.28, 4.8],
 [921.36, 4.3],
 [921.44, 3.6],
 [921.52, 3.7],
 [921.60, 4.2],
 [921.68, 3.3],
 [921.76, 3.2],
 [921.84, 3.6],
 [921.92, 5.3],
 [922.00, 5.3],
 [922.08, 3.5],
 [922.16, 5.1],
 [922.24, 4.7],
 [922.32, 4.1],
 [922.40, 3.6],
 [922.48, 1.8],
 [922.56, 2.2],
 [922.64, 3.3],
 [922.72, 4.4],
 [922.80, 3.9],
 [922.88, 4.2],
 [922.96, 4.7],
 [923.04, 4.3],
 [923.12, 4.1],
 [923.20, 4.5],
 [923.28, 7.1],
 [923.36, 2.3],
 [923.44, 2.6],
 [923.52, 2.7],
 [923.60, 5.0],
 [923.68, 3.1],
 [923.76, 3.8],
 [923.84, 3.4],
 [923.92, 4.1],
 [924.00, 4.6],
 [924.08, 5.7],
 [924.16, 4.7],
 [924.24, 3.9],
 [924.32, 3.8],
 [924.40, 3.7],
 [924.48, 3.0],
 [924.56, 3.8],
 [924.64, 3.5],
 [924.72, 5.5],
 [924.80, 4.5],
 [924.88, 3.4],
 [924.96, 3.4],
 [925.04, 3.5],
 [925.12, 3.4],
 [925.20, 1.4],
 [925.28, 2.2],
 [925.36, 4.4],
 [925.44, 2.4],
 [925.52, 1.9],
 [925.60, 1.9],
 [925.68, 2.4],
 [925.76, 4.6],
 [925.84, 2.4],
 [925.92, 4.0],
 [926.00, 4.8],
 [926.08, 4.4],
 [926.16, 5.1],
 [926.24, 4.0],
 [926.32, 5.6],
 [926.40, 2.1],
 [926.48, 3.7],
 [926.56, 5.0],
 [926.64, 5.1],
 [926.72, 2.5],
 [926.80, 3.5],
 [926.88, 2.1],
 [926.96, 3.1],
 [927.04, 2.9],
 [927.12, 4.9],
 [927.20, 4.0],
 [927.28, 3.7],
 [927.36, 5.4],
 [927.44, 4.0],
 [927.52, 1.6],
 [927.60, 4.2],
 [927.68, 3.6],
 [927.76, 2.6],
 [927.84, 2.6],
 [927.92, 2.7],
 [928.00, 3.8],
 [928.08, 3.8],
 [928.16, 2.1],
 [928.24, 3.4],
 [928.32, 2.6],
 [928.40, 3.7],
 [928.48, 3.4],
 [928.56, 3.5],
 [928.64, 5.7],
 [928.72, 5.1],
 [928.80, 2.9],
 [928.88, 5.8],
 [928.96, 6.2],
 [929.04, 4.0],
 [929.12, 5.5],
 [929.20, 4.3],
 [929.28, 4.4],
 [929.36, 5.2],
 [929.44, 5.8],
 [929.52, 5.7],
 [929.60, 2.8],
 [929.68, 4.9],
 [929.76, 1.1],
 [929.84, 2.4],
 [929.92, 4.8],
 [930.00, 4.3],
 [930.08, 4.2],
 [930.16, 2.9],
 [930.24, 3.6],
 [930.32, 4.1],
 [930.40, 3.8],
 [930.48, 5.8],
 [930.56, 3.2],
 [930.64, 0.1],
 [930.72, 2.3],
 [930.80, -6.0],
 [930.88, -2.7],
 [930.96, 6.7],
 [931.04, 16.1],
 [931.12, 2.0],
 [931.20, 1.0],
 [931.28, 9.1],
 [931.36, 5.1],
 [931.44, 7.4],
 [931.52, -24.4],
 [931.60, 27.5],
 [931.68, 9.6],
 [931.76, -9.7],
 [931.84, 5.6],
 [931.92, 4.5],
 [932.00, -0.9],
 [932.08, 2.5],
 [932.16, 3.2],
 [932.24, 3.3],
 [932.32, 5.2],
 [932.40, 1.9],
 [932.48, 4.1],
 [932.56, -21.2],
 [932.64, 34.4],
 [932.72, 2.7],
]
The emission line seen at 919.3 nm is [O III]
